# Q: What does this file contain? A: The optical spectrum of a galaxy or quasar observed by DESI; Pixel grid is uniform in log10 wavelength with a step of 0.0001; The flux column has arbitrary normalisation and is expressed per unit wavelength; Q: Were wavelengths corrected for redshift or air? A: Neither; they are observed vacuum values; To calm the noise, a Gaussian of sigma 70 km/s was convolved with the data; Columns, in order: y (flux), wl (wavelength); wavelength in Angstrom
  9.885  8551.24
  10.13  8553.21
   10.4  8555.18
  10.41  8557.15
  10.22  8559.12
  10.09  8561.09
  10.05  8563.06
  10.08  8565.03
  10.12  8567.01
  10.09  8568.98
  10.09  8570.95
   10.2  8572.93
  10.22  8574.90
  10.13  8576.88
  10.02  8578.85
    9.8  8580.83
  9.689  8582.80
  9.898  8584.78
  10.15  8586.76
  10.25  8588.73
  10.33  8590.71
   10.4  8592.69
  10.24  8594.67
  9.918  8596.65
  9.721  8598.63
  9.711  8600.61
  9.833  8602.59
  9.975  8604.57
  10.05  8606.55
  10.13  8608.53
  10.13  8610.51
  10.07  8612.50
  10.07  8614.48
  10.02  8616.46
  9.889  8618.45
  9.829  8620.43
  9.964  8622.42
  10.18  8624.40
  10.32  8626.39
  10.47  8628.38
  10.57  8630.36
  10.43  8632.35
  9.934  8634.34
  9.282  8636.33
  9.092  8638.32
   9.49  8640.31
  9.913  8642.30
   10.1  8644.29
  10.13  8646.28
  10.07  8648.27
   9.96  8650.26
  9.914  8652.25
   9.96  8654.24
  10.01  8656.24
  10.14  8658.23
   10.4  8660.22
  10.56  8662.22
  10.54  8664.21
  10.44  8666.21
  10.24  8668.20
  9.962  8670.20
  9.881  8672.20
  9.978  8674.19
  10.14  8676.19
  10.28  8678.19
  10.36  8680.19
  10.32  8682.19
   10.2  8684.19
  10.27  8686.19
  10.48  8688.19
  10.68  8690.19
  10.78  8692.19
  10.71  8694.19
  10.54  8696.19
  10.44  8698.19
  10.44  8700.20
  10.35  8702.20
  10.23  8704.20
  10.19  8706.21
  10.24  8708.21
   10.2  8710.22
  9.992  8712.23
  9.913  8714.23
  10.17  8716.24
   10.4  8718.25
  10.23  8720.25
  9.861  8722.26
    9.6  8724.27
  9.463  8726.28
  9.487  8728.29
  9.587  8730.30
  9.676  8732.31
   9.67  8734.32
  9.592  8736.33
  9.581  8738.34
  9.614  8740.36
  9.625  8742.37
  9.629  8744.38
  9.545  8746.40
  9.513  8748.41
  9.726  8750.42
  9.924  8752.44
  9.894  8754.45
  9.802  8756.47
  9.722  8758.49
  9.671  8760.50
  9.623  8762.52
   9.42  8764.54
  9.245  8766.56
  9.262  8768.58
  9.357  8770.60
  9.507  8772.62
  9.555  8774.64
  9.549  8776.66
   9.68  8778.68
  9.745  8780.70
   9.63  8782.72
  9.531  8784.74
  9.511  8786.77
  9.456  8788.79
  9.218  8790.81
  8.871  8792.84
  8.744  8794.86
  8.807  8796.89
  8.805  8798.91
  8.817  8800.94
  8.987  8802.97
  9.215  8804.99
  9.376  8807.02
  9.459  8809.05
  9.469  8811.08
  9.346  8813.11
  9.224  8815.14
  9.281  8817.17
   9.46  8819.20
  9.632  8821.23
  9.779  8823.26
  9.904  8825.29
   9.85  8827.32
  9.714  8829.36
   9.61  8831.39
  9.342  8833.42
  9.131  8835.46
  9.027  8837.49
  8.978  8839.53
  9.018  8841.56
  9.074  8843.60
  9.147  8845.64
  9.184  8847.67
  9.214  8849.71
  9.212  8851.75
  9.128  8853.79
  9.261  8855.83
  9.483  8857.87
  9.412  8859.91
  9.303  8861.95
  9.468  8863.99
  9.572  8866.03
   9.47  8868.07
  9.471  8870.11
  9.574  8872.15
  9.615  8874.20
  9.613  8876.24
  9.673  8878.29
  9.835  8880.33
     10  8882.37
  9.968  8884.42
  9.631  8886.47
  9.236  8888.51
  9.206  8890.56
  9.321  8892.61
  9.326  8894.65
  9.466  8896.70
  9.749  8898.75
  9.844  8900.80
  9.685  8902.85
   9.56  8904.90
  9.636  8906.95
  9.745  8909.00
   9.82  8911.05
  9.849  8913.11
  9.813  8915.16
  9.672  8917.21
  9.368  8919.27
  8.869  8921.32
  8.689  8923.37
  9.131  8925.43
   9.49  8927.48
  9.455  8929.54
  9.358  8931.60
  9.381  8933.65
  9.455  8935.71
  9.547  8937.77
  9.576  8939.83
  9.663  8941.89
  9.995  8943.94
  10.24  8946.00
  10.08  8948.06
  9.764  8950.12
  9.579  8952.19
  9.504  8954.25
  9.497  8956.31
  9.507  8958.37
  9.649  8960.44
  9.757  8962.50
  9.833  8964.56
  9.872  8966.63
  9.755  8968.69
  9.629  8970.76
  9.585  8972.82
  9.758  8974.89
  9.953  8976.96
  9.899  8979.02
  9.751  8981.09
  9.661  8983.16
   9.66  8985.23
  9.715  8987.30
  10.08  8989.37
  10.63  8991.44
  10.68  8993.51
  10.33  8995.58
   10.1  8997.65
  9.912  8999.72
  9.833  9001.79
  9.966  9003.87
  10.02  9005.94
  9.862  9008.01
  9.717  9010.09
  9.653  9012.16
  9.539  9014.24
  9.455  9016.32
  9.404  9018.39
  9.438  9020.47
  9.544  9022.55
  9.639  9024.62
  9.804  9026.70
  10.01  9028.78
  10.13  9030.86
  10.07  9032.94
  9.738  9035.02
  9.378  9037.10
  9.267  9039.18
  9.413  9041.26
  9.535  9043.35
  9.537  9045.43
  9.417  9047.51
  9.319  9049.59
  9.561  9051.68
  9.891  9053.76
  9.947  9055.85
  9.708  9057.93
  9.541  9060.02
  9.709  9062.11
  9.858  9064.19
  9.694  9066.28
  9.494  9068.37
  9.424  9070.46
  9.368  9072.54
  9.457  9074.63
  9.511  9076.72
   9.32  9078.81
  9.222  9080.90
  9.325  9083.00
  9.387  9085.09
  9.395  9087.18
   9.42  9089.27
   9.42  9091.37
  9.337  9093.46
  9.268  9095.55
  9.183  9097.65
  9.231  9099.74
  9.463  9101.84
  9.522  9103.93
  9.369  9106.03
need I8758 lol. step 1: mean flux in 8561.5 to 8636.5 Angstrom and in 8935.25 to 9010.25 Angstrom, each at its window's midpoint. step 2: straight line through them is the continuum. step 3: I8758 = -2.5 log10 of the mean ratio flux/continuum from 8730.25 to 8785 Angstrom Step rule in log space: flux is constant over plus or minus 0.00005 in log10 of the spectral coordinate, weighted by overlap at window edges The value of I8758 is 0.041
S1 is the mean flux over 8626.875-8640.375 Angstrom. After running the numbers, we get 9.94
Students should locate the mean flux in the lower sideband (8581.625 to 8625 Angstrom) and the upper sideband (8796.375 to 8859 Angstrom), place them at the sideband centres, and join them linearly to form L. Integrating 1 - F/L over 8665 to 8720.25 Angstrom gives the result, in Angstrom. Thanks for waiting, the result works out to -3.2 Angstrom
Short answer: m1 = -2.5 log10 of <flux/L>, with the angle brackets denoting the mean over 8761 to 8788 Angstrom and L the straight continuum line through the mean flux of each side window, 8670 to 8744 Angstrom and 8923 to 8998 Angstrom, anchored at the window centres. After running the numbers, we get 0.05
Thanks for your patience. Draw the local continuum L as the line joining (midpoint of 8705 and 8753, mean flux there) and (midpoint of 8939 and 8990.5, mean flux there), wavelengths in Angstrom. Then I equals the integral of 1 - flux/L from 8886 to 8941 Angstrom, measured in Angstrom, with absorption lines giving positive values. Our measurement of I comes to 1.7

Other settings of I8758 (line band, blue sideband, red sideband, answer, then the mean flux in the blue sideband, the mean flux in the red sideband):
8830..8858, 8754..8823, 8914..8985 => 0.030 mag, 9.38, 9.61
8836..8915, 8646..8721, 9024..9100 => 0.047 mag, 10.3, 9.54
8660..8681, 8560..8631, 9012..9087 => -0.027 mag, 10.1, 9.57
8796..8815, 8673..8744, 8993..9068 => 0.095 mag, 10.1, 9.73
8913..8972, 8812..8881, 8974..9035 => 0.012 mag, 9.41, 9.87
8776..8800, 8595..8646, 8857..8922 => 0.049 mag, 9.97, 9.57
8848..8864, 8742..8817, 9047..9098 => 0.017 mag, 9.41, 9.49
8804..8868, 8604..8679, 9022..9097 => 0.053 mag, 10.1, 9.56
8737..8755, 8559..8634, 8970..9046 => 0.035 mag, 10.1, 9.79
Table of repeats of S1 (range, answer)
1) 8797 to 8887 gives 9.4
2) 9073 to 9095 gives 9.38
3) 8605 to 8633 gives 10.1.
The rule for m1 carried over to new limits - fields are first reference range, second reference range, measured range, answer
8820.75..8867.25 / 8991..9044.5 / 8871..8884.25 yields -0.032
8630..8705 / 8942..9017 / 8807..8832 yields 0.052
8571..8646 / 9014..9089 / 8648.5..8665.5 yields -0.024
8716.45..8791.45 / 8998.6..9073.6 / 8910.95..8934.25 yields 0.029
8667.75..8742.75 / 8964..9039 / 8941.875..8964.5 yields 0.012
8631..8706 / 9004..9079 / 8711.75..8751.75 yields 0.038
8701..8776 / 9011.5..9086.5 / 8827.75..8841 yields 0.044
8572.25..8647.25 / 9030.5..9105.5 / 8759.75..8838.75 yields 0.048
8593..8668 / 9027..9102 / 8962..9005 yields -0.033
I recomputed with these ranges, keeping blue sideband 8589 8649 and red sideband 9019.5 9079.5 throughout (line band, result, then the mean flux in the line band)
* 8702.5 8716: -0.3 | 10.1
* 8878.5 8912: 0.4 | 9.63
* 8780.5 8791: 0.4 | 9.53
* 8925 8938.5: 0.4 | 9.41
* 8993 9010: -0.7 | 10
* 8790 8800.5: 1.0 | 8.88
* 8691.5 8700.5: -0.6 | 10.6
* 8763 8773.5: 0.5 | 9.36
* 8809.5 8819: 0.5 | 9.35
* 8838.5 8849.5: 0.8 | 9.09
